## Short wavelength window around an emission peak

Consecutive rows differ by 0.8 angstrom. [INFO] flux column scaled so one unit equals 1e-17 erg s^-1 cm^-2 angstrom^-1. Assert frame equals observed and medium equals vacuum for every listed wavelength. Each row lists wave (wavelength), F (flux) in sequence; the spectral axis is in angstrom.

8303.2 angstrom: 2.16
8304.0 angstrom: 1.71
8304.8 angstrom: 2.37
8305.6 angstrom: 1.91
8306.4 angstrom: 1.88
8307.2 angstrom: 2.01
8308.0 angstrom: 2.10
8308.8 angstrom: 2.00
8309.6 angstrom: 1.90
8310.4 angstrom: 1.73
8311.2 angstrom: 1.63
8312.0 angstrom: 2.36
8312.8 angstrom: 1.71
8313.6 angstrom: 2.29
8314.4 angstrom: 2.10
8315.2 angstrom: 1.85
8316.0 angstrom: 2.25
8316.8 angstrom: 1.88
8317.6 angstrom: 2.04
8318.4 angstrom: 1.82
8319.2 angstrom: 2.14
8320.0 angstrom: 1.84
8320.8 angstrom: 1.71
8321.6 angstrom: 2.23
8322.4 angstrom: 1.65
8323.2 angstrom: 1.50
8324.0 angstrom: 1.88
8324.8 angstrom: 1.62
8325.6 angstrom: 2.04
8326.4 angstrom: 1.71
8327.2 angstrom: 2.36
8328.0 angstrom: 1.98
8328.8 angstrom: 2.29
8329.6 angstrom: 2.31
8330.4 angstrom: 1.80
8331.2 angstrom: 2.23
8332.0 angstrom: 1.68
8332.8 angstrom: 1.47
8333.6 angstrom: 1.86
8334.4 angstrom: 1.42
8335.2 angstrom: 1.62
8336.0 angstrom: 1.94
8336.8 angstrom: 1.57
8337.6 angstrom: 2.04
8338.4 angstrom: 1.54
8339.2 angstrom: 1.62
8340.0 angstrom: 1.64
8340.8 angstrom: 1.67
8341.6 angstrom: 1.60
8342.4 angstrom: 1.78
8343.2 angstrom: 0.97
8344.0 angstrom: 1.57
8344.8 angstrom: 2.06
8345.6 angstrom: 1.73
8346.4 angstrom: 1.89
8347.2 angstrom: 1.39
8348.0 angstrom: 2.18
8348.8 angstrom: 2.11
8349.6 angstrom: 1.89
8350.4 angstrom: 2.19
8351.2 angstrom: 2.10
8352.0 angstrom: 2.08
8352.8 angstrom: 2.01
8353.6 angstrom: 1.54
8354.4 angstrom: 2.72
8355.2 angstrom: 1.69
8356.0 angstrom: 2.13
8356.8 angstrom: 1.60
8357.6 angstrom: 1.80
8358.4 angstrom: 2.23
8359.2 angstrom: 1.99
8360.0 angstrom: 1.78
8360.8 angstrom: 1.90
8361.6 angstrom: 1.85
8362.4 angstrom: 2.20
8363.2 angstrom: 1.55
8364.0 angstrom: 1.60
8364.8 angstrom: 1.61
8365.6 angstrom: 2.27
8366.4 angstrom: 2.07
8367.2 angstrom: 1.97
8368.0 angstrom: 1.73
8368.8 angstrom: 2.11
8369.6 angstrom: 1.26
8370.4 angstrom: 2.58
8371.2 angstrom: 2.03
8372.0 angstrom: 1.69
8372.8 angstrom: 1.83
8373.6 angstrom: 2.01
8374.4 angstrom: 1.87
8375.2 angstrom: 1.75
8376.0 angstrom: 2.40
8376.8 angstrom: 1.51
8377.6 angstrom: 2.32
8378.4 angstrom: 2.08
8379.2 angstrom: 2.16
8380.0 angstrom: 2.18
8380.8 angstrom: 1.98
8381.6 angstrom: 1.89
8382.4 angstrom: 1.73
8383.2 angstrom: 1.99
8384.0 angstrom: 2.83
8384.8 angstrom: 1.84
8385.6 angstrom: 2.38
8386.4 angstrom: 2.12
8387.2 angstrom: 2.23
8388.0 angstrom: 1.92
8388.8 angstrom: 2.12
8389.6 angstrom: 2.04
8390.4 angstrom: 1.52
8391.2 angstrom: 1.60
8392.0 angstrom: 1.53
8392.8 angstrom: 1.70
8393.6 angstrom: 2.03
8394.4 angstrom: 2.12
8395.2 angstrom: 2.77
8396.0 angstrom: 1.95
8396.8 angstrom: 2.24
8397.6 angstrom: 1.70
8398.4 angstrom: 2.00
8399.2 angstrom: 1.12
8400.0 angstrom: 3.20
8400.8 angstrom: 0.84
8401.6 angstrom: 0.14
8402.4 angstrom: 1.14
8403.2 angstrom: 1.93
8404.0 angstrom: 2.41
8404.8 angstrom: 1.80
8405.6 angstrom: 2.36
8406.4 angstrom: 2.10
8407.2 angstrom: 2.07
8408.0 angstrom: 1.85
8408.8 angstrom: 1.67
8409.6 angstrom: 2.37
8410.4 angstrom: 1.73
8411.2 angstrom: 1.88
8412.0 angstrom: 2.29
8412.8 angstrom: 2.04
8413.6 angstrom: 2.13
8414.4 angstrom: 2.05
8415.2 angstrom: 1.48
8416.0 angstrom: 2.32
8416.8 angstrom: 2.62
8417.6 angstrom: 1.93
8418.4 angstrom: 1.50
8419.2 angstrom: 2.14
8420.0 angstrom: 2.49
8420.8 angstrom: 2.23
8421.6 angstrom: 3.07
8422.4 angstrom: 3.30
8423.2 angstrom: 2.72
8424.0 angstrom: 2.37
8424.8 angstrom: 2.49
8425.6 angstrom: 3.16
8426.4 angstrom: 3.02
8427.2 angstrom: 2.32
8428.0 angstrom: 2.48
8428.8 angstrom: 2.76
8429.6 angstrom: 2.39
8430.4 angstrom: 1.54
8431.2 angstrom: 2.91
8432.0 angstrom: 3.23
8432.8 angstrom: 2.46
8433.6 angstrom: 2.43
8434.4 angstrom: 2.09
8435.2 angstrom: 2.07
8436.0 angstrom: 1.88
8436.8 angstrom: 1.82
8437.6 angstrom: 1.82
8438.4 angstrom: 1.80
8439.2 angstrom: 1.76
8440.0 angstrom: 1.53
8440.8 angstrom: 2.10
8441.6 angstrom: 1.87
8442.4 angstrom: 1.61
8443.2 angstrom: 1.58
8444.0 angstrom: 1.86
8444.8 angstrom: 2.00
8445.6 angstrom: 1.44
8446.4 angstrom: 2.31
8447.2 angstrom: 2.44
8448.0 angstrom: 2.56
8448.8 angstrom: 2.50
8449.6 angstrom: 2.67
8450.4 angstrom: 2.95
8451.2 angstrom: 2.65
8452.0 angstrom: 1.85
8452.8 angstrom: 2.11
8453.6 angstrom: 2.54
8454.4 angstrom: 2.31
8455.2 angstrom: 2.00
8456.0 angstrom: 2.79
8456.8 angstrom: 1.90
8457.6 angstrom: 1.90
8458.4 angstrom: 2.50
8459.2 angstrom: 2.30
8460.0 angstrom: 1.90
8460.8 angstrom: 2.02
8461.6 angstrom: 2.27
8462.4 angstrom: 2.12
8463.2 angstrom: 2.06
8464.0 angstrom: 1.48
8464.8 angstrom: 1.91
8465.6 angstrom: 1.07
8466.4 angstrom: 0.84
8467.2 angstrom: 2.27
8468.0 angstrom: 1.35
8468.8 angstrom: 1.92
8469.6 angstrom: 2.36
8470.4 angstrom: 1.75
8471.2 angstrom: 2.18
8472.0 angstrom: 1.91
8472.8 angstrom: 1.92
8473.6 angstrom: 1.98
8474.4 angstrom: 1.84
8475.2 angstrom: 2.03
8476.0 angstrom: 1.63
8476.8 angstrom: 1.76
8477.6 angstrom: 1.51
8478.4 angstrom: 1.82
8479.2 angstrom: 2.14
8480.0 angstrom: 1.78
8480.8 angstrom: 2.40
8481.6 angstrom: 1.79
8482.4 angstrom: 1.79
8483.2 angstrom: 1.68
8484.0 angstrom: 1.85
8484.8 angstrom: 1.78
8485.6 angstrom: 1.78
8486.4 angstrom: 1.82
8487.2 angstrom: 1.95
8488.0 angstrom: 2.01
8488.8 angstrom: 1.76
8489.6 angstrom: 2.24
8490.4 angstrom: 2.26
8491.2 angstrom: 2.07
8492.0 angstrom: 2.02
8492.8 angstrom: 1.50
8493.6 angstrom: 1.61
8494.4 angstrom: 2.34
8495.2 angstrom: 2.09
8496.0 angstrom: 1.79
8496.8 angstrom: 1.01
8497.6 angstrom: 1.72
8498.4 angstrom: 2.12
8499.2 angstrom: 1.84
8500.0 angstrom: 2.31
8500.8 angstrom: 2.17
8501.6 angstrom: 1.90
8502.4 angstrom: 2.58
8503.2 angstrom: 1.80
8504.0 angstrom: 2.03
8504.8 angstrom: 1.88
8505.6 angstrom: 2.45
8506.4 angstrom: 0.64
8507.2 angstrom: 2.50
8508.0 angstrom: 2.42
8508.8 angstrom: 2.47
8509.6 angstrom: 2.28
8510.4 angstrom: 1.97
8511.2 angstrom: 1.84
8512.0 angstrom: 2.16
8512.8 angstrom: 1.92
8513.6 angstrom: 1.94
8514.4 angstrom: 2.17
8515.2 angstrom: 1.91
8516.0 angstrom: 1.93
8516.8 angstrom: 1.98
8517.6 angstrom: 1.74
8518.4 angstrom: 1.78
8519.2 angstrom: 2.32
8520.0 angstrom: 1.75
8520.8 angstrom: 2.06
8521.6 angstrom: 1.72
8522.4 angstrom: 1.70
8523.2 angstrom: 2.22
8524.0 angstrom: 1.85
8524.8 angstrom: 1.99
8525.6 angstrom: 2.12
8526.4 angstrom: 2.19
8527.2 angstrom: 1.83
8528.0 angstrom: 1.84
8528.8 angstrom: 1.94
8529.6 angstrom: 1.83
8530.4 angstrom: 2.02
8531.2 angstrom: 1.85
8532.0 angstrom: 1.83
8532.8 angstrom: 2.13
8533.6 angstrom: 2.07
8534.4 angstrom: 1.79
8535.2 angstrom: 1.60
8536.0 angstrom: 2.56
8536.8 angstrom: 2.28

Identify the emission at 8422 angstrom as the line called H-alpha 6563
